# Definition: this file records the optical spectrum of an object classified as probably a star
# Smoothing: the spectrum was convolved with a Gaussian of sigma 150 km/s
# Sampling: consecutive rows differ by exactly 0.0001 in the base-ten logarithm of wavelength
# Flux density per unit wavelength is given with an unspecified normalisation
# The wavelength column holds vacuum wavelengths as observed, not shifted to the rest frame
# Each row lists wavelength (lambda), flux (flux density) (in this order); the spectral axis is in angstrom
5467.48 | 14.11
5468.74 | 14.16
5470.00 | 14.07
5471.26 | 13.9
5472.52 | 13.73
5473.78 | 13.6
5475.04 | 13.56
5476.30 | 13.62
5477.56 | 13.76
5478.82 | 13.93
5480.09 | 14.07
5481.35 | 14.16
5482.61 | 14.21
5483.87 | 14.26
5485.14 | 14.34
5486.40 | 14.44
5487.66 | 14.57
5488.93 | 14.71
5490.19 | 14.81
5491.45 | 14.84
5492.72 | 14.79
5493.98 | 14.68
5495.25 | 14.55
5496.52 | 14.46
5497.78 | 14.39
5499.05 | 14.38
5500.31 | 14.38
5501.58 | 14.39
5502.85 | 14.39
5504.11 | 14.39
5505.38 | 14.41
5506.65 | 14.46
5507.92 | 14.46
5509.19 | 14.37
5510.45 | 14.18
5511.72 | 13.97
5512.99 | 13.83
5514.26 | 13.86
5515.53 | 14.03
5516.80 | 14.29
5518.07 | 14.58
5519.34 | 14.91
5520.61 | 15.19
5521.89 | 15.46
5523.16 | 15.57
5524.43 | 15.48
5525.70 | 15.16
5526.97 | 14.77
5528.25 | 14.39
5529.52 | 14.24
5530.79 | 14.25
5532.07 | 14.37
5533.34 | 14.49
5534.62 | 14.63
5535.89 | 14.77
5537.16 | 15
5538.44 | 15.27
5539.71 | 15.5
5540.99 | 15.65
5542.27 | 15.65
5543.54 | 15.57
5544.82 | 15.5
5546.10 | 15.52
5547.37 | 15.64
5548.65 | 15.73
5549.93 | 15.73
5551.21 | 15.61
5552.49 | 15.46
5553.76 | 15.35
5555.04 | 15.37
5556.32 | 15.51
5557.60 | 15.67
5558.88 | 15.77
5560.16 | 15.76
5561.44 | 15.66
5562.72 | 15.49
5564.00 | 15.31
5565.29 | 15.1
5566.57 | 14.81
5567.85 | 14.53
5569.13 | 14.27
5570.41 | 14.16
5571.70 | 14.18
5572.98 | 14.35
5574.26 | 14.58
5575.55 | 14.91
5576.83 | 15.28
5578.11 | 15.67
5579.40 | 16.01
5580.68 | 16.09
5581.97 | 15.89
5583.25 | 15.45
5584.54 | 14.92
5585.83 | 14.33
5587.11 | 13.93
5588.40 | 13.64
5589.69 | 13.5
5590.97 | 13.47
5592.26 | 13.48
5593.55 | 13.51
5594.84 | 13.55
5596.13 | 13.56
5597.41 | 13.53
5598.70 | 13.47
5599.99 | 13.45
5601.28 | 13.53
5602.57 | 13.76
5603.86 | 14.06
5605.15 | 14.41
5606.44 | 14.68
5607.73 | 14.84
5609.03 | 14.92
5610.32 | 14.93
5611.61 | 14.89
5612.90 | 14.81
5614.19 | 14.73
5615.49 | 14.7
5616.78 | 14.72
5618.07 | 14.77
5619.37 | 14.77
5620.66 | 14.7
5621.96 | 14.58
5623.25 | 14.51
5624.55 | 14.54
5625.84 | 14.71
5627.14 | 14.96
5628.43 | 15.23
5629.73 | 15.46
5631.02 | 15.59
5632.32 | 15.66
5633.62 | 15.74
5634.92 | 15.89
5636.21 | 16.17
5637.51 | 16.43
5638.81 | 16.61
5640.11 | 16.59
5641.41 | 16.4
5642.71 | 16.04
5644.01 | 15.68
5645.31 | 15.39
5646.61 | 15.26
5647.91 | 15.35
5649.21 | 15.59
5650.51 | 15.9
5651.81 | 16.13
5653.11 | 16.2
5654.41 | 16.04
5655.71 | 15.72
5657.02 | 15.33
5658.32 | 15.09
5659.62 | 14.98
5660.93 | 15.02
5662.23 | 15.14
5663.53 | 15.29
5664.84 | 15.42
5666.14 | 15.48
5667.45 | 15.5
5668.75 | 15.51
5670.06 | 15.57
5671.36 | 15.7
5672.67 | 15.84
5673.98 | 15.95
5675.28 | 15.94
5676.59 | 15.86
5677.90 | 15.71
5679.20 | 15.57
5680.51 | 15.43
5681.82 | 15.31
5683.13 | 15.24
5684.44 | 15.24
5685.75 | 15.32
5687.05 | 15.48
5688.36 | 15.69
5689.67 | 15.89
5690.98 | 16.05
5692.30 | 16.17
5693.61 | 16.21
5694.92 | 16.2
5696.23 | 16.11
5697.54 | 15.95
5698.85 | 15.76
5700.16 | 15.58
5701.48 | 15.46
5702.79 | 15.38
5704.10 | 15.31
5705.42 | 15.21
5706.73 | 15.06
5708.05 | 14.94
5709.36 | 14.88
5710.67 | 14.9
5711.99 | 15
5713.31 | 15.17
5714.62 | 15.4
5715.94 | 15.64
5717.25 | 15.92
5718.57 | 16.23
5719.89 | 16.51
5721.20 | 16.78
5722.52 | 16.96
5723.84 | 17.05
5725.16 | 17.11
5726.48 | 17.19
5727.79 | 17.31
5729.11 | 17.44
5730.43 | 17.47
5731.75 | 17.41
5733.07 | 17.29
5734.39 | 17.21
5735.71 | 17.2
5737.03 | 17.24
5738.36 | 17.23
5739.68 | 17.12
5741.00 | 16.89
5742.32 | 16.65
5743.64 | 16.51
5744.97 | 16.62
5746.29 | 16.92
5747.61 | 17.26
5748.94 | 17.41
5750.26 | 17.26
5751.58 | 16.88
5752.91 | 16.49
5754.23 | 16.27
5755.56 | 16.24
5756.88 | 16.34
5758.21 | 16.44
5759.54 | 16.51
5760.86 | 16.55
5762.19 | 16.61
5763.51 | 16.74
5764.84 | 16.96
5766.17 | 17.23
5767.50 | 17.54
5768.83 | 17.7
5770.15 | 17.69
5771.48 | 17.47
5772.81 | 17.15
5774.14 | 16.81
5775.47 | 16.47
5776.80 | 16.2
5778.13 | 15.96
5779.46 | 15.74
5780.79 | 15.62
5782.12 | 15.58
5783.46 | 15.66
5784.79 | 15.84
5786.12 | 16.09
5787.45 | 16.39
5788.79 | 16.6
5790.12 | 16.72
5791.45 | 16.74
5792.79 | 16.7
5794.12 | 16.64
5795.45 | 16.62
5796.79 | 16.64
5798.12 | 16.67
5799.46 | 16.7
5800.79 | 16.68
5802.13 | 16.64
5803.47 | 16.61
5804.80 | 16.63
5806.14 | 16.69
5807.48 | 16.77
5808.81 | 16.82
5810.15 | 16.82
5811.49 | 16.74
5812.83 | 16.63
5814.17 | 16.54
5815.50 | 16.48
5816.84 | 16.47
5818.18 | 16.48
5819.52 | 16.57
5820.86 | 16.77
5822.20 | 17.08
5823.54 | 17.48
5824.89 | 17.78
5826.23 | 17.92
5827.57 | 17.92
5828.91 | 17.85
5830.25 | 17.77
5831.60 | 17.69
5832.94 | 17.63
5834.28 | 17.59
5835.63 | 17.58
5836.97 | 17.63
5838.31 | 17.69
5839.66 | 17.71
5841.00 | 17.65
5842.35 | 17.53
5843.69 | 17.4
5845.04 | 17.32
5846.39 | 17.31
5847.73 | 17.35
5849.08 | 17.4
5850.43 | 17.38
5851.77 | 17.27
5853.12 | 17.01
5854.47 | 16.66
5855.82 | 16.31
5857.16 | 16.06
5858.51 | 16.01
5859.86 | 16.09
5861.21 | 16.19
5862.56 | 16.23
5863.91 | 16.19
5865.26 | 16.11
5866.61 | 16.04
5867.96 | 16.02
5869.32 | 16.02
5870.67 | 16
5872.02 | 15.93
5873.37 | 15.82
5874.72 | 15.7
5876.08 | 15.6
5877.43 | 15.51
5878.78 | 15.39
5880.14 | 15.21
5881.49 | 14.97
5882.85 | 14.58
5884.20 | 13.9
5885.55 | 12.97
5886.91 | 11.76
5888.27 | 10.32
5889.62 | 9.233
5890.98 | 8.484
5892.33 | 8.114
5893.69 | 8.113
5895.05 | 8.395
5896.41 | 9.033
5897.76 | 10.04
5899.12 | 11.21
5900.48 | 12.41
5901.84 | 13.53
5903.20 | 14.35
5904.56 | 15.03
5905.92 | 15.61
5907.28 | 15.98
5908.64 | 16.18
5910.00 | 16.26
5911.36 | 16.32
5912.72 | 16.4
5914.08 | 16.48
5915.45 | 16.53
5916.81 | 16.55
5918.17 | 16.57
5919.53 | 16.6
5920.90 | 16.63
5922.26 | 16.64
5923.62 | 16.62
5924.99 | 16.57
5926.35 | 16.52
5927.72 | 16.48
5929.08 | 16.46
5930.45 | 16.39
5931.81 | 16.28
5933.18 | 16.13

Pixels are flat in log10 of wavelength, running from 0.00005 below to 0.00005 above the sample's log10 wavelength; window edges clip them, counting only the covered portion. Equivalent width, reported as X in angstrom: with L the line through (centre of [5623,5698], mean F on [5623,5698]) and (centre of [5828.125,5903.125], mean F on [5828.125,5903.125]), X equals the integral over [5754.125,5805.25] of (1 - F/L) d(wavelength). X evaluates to -4.2 angstrom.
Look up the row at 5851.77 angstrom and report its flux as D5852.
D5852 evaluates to 17.27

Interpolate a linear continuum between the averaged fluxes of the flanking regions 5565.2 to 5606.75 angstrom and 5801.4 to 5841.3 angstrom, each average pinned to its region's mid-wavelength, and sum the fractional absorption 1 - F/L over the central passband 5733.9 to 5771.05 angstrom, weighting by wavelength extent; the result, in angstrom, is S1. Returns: -1.3 angstrom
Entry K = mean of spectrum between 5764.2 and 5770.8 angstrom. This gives 17.4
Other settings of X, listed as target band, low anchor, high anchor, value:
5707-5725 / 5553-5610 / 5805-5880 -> -0.08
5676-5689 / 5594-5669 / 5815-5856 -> 0.14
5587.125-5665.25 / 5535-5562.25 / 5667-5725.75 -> 3.40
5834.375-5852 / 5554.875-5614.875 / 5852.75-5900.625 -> -4.46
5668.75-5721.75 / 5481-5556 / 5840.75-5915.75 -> -3.08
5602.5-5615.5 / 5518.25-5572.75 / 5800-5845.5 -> 0.80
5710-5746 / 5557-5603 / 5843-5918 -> -4.90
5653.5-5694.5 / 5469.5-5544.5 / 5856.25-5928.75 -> -2.92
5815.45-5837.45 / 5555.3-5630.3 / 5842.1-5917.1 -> -3.91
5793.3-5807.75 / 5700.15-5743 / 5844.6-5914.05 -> -1.13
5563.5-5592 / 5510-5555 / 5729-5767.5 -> 1.21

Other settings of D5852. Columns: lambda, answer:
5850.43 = 17.38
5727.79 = 17.31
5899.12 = 11.21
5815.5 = 16.48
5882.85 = 14.58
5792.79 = 16.7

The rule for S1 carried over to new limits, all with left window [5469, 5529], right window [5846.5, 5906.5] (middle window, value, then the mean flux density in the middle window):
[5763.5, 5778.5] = -2.8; 17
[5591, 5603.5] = 0.7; 13.5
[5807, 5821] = -2.3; 16.6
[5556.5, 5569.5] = -0.8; 15.3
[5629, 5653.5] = -2.6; 15.9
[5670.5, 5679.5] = -0.9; 15.8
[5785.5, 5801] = -2.5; 16.6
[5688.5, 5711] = -2.0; 15.6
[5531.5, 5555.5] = -1.5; 15.3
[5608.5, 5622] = -0.4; 14.8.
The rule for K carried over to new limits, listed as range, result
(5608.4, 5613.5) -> 14.9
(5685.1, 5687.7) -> 15.5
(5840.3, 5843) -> 17.6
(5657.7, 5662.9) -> 15.1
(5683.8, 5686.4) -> 15.3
